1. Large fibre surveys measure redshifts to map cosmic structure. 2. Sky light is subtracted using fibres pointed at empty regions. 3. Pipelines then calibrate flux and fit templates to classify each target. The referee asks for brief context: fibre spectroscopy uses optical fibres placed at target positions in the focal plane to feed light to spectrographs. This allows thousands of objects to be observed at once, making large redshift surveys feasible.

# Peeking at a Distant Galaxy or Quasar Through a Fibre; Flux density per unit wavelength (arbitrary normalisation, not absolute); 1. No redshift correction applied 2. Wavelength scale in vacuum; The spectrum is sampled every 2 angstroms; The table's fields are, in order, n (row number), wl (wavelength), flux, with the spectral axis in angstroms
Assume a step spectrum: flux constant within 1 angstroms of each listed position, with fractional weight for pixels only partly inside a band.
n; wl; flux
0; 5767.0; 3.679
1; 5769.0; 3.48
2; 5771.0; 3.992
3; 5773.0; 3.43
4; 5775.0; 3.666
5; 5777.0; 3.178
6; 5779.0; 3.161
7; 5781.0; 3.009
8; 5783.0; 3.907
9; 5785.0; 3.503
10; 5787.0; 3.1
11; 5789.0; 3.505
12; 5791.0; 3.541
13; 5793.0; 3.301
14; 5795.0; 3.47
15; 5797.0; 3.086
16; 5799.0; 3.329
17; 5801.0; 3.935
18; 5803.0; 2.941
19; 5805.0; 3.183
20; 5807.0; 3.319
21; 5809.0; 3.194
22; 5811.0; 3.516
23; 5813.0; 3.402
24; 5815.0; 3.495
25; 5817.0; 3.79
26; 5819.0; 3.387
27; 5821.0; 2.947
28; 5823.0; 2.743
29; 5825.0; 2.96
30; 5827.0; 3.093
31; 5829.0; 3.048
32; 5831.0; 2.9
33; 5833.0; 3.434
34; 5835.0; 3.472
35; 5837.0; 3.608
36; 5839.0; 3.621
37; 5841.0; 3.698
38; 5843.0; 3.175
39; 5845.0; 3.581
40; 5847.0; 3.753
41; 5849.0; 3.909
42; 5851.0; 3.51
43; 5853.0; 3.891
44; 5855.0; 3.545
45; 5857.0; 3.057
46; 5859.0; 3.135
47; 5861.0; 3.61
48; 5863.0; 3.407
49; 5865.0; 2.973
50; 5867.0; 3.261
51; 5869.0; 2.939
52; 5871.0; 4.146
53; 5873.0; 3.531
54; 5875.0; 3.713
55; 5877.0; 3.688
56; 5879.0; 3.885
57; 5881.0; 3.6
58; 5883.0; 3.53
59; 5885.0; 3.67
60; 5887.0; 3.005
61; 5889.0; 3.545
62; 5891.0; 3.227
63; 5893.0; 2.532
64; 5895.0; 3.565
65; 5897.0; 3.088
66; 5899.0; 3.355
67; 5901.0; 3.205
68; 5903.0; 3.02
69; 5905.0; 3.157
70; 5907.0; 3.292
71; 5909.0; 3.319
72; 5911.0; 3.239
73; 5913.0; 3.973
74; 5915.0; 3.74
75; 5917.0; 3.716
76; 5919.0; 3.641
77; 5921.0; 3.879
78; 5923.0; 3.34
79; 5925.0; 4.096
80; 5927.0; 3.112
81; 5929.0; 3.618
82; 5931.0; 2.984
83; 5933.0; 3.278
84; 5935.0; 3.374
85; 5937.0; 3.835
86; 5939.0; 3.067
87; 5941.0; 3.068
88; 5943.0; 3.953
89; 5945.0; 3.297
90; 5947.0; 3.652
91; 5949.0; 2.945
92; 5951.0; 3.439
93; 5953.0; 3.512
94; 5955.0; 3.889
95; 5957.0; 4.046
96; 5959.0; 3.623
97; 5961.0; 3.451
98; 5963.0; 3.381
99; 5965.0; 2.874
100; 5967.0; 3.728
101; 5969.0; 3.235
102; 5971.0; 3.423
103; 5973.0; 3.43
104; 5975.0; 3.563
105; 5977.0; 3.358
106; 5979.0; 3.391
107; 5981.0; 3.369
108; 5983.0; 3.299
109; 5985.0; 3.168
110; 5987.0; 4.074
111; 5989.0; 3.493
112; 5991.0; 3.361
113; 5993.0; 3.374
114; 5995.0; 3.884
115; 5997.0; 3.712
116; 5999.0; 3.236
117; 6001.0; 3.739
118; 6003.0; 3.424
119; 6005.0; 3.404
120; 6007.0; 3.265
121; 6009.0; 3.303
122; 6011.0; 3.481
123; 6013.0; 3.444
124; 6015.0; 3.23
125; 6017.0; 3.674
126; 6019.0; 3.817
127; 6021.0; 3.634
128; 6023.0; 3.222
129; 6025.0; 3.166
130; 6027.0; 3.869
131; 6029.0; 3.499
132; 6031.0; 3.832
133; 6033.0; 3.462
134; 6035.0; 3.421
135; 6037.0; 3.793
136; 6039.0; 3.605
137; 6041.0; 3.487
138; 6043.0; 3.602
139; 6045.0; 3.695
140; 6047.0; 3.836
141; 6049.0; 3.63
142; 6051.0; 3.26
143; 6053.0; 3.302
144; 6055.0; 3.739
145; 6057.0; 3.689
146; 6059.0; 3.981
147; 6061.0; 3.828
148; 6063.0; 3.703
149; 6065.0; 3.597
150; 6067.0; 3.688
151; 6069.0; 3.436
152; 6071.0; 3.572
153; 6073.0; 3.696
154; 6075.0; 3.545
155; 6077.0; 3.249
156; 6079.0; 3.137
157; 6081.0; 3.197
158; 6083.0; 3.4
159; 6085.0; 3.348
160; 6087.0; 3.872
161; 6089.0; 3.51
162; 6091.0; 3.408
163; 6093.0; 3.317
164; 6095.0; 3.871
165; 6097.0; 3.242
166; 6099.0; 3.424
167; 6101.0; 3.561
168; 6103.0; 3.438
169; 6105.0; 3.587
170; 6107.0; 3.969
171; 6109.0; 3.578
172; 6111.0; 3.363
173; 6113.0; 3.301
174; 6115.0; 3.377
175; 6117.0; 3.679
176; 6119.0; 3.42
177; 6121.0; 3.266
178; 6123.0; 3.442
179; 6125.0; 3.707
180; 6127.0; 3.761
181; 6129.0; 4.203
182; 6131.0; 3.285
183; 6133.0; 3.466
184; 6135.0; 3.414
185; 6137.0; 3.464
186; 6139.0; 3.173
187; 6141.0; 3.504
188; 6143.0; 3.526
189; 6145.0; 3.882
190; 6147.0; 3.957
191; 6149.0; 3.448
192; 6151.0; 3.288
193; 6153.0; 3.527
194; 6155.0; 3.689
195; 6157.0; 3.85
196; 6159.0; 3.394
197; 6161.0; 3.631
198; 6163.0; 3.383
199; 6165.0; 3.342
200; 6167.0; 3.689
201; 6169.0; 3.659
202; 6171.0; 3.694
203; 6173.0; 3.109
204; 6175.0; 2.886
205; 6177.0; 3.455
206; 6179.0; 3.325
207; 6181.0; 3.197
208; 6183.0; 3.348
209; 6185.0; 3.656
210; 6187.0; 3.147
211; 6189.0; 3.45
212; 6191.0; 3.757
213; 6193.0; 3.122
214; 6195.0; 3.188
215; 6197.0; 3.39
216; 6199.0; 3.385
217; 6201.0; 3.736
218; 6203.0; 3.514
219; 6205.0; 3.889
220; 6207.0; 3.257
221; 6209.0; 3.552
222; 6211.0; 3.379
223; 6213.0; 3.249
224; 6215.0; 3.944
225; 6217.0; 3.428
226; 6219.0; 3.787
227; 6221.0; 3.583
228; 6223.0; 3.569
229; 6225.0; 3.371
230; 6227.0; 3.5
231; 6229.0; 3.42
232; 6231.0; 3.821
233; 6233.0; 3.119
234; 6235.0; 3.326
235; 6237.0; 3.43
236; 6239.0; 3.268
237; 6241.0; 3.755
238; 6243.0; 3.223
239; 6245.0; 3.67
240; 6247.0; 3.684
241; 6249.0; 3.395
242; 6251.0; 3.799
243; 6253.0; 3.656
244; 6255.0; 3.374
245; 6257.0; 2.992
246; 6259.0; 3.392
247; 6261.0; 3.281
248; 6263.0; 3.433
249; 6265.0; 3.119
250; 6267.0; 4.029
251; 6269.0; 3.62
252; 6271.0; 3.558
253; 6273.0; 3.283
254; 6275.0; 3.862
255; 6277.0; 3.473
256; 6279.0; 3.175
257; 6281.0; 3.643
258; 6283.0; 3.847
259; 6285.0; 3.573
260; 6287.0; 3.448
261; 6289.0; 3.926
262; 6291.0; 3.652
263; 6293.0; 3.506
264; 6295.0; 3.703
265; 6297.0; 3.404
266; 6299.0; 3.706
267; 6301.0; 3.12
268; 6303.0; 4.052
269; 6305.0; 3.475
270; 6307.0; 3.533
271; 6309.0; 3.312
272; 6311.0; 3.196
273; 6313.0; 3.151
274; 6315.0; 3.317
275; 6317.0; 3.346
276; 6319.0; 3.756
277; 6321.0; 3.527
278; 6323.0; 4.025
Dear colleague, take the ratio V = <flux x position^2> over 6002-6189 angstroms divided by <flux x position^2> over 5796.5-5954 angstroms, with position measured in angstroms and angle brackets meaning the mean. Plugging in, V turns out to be 1.11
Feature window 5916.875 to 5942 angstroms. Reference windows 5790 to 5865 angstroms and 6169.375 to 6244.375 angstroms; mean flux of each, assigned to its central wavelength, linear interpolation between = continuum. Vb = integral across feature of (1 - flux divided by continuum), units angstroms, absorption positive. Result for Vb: -0.5 angstroms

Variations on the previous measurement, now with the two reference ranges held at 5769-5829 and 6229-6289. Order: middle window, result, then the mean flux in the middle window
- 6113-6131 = -0.63 angstroms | 3.57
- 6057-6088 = -1.07 angstroms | 3.55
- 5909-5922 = -1.10 angstroms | 3.67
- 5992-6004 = -0.53 angstroms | 3.56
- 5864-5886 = -1.11 angstroms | 3.54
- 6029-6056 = -1.27 angstroms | 3.59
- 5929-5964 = -0.71 angstroms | 3.46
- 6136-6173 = -0.92 angstroms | 3.55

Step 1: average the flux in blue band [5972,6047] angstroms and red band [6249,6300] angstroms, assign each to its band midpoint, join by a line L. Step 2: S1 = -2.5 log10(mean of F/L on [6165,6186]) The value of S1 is 0.04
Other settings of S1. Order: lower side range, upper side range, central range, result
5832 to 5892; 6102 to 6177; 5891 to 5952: 0.04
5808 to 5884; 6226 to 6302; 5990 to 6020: -0.01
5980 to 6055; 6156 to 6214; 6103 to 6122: -0.01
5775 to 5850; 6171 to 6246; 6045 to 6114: -0.04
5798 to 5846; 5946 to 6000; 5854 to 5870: 0.04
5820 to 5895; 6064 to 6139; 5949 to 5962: -0.05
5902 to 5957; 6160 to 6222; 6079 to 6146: -0.01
